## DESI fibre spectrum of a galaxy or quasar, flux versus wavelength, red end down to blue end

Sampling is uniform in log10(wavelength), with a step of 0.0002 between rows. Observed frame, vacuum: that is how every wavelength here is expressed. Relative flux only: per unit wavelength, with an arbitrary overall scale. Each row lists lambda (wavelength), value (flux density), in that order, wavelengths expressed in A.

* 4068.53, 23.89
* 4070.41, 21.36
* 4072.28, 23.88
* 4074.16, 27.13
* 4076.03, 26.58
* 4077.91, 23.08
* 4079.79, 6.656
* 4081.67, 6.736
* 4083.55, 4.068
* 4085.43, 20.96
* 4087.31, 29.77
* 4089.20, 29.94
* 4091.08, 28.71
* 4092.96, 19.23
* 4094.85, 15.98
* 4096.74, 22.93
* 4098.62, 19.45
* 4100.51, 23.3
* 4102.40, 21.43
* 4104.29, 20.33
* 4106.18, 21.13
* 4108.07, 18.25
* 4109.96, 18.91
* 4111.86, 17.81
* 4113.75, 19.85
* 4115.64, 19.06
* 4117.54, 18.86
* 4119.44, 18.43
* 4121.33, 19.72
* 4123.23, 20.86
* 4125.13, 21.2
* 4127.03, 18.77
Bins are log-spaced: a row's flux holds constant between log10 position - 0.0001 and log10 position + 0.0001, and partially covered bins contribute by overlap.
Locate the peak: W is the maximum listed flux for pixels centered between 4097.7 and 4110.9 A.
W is 23.3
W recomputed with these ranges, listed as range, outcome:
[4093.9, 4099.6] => 22.93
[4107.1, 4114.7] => 19.85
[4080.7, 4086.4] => 20.96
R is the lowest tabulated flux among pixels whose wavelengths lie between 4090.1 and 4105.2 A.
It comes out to 15.98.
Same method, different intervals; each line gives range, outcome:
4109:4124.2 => 17.81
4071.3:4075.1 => 23.88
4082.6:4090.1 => 4.068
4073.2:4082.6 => 6.656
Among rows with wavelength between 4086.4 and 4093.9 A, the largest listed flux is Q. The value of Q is 29.94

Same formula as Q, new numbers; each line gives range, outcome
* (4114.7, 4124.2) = 20.86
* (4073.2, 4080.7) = 27.13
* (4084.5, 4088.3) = 29.77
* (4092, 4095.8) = 19.23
